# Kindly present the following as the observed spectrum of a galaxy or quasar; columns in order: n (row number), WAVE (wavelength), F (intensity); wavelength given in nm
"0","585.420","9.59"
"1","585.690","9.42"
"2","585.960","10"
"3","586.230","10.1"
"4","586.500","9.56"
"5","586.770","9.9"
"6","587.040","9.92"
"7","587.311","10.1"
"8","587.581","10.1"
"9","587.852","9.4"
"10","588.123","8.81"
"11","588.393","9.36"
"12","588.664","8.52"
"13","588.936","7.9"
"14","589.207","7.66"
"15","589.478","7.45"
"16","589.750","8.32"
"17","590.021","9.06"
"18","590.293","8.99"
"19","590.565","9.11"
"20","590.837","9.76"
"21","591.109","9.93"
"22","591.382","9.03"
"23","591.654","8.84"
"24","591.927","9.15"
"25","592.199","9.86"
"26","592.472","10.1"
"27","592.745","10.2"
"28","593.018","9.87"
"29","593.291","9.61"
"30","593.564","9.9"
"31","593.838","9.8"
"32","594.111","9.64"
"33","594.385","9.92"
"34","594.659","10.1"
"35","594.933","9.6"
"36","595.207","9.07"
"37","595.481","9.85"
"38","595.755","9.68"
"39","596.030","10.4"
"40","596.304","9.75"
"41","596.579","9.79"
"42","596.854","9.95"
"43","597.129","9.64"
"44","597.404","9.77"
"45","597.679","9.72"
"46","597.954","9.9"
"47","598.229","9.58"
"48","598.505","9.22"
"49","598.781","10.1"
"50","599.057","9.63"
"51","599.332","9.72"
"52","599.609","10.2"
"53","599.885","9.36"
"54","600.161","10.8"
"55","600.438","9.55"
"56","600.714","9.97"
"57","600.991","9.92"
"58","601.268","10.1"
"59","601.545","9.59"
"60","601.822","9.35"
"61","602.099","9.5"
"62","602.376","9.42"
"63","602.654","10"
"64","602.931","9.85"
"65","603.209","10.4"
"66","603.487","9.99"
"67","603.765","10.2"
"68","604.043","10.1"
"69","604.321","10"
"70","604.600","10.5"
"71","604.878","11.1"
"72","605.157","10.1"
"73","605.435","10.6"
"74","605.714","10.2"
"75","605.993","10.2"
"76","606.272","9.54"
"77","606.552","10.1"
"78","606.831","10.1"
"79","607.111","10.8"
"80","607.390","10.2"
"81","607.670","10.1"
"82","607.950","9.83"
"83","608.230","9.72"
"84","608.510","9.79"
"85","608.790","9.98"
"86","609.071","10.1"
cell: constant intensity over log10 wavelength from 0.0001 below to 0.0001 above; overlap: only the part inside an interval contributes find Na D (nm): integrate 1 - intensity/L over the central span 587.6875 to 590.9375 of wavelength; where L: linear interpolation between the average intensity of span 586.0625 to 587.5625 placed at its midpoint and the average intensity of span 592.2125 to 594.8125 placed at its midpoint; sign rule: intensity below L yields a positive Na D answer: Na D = 0.40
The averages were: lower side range 9.93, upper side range 9.9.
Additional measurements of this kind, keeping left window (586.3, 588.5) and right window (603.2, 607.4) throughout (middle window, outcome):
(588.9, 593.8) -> 0.30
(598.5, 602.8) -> 0.13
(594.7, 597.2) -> 0.05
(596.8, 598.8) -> 0.06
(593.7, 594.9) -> 0.01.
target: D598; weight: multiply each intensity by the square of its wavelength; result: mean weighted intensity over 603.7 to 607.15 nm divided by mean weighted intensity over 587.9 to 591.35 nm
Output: 1.23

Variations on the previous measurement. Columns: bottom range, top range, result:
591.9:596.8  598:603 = 1.02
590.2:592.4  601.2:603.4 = 1.08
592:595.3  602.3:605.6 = 1.08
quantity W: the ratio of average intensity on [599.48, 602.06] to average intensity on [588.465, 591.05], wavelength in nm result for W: 1.15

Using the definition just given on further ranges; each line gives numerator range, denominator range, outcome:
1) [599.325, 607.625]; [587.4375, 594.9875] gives 1.08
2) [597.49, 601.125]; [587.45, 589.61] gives 1.14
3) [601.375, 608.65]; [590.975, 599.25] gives 1.03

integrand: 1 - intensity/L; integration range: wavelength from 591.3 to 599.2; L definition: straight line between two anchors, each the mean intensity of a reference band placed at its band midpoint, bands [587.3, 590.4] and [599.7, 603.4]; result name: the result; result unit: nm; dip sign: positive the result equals -0.36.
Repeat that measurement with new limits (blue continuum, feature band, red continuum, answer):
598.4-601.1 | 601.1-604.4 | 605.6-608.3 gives 0.03 nm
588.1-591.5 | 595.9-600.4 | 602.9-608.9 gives -0.17 nm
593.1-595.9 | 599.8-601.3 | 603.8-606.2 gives 0.02 nm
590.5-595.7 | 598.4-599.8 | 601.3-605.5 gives 0.02 nm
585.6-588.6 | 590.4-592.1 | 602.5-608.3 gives 0.08 nm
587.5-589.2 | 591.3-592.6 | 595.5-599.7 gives -0.02 nm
